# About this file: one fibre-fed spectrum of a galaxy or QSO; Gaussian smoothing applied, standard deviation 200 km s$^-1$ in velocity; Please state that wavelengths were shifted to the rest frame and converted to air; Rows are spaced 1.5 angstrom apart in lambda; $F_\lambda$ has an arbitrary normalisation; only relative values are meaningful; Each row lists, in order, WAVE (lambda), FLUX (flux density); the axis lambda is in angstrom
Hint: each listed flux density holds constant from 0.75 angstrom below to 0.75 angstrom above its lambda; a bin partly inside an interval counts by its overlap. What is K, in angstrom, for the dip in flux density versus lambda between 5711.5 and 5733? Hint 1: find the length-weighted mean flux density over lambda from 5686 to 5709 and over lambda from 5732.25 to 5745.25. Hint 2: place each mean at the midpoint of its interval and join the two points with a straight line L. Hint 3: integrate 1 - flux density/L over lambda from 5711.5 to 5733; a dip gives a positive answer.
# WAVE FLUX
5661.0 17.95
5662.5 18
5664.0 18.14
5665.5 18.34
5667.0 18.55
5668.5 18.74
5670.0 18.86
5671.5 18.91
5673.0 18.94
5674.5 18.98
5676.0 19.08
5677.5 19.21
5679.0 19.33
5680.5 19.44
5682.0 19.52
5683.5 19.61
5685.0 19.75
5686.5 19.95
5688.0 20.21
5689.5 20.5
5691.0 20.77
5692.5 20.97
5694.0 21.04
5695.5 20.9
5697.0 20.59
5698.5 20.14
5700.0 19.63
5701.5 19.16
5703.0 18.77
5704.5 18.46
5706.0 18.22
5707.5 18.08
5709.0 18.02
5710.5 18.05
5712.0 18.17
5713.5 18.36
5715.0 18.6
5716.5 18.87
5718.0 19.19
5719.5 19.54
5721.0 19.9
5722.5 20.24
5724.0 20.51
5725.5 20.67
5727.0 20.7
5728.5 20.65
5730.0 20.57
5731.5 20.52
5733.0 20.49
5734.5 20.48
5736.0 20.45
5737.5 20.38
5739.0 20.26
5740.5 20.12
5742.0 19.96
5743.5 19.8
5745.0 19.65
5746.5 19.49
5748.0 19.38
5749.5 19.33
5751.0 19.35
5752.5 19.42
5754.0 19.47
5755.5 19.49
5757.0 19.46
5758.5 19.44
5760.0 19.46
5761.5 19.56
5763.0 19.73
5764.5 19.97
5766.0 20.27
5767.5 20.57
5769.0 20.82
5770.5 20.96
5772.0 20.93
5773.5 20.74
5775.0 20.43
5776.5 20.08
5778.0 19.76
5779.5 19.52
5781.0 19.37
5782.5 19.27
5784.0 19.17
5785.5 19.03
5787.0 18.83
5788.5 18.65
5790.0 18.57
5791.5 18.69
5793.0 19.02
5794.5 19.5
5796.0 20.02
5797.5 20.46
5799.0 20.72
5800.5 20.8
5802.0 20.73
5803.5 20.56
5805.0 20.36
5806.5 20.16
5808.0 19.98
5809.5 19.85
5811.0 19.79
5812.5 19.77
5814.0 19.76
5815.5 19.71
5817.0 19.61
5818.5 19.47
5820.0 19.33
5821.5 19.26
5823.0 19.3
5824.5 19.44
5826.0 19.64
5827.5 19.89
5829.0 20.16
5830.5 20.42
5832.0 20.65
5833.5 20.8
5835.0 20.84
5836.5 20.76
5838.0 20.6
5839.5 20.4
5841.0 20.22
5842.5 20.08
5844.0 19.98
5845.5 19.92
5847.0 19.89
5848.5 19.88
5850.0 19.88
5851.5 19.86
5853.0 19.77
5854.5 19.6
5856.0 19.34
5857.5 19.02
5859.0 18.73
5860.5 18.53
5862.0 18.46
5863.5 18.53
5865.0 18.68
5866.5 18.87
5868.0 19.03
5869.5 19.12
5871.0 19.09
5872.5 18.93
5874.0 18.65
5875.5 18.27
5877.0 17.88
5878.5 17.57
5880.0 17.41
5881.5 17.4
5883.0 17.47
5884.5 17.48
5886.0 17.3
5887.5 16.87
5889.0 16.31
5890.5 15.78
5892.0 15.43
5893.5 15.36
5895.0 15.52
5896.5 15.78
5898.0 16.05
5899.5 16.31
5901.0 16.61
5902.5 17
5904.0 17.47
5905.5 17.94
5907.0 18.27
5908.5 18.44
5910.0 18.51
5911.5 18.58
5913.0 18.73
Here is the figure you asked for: 0.25 angstrom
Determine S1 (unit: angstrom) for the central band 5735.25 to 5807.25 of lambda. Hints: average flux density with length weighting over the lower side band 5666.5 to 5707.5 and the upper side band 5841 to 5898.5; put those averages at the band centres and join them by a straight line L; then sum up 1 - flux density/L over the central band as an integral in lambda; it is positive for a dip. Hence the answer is -3.41 angstrom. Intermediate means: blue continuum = 19.5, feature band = 19.8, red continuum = 18.2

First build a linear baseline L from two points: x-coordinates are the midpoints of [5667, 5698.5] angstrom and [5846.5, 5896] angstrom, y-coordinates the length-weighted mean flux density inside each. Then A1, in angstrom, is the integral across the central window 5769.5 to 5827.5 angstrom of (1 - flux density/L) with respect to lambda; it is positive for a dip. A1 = -3.1 angstrom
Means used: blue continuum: 19.7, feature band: 19.8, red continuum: 18.2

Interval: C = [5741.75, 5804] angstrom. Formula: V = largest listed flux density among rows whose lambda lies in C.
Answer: 20.96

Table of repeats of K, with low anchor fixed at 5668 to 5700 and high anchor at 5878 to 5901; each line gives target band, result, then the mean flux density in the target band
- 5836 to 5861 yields -3.8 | 19.8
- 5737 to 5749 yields -0.6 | 19.9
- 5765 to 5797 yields -2.6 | 19.7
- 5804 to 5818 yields -1.7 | 19.9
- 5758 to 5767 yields -0.6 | 19.8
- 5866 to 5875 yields -1.1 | 18.9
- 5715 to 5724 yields -0.2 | 19.5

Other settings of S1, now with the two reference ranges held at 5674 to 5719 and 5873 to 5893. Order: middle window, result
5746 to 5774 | -1.9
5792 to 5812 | -2.2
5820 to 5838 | -2.3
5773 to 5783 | -0.8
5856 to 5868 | -0.9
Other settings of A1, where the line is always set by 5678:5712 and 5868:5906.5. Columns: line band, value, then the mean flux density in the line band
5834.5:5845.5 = -1.6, 20.4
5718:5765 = -2.3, 19.9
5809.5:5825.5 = -1.3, 19.6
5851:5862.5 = -1.0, 19.2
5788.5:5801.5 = -1.0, 19.7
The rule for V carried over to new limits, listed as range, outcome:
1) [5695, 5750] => 20.9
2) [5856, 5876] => 19.34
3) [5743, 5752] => 19.8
